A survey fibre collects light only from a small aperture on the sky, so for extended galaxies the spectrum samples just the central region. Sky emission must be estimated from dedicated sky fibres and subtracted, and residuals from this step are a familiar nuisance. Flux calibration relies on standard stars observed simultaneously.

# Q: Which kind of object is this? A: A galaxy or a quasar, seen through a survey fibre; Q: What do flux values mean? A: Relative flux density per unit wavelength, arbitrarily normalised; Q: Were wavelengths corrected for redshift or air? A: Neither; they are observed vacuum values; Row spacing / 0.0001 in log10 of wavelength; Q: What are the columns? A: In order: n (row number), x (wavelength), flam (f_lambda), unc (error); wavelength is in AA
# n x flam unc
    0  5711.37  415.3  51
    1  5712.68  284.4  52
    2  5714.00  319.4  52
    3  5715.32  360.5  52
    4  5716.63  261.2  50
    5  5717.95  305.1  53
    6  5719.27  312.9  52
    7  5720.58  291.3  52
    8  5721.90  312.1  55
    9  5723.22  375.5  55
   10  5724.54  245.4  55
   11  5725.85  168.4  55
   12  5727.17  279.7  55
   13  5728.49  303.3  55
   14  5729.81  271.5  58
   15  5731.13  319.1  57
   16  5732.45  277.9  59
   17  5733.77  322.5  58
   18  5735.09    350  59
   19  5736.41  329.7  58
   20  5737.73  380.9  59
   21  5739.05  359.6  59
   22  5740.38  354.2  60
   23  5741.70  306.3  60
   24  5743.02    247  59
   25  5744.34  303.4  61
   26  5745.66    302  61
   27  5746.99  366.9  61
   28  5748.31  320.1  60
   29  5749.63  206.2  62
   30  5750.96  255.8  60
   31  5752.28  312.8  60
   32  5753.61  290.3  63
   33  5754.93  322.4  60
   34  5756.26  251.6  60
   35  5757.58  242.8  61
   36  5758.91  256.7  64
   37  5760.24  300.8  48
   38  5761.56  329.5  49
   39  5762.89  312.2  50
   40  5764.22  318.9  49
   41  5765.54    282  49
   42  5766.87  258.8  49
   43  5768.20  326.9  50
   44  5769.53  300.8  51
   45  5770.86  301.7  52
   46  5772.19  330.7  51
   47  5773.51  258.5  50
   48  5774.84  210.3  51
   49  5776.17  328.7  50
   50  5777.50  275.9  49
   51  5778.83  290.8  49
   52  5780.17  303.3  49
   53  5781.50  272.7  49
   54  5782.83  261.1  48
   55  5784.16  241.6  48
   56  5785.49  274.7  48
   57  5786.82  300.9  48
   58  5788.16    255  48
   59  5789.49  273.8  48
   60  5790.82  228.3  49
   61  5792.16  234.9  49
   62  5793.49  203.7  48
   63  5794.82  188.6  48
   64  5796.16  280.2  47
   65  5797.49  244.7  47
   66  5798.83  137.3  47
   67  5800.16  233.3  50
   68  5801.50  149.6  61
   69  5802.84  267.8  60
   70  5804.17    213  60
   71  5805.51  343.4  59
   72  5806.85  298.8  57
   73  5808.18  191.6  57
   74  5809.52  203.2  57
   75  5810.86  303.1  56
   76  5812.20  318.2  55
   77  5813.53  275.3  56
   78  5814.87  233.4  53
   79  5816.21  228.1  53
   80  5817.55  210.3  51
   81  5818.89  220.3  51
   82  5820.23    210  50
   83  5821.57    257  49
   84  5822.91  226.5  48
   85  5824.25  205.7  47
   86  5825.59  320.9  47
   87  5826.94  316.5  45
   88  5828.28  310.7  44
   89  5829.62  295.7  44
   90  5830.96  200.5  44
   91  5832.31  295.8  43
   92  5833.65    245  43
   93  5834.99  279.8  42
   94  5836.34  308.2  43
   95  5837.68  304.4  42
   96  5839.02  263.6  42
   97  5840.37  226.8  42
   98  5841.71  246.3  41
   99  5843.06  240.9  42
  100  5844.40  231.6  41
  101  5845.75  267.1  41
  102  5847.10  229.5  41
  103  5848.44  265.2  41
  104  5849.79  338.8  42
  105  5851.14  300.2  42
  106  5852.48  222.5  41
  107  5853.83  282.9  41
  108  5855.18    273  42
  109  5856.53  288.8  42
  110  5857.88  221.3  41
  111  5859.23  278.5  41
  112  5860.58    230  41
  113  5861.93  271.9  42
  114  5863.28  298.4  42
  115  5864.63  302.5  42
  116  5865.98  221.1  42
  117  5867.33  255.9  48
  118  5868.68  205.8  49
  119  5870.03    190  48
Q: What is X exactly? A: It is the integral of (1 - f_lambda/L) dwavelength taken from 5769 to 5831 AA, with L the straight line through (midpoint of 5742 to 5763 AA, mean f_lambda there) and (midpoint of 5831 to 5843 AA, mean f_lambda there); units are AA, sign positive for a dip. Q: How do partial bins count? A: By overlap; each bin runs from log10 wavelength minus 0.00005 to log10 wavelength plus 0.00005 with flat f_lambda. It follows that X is 4.4 AA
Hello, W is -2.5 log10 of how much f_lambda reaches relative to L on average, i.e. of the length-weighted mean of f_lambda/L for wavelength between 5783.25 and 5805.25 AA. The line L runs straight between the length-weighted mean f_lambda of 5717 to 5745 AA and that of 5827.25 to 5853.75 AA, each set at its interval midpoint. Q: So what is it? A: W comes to 0.20 mag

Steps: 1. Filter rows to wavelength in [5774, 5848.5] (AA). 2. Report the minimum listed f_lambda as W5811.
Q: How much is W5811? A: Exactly 137.3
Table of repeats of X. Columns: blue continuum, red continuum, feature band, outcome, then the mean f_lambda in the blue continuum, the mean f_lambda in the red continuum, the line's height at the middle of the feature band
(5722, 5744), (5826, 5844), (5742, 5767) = 0.8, 306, 272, 299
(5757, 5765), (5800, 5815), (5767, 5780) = -0.3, 294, 254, 283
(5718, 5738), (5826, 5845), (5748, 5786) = 0.8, 301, 270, 290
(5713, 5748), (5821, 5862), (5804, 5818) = 1.0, 309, 266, 278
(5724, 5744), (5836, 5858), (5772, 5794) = 1.5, 302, 266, 286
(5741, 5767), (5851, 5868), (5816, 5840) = 0.9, 290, 264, 272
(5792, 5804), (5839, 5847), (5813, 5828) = -1.2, 215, 243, 229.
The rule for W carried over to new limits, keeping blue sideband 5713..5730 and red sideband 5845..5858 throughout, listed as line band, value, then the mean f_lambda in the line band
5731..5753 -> -0.08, 312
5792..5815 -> 0.16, 240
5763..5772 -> -0.06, 301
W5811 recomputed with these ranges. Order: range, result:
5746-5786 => 206.2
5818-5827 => 205.7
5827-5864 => 200.5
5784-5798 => 188.6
